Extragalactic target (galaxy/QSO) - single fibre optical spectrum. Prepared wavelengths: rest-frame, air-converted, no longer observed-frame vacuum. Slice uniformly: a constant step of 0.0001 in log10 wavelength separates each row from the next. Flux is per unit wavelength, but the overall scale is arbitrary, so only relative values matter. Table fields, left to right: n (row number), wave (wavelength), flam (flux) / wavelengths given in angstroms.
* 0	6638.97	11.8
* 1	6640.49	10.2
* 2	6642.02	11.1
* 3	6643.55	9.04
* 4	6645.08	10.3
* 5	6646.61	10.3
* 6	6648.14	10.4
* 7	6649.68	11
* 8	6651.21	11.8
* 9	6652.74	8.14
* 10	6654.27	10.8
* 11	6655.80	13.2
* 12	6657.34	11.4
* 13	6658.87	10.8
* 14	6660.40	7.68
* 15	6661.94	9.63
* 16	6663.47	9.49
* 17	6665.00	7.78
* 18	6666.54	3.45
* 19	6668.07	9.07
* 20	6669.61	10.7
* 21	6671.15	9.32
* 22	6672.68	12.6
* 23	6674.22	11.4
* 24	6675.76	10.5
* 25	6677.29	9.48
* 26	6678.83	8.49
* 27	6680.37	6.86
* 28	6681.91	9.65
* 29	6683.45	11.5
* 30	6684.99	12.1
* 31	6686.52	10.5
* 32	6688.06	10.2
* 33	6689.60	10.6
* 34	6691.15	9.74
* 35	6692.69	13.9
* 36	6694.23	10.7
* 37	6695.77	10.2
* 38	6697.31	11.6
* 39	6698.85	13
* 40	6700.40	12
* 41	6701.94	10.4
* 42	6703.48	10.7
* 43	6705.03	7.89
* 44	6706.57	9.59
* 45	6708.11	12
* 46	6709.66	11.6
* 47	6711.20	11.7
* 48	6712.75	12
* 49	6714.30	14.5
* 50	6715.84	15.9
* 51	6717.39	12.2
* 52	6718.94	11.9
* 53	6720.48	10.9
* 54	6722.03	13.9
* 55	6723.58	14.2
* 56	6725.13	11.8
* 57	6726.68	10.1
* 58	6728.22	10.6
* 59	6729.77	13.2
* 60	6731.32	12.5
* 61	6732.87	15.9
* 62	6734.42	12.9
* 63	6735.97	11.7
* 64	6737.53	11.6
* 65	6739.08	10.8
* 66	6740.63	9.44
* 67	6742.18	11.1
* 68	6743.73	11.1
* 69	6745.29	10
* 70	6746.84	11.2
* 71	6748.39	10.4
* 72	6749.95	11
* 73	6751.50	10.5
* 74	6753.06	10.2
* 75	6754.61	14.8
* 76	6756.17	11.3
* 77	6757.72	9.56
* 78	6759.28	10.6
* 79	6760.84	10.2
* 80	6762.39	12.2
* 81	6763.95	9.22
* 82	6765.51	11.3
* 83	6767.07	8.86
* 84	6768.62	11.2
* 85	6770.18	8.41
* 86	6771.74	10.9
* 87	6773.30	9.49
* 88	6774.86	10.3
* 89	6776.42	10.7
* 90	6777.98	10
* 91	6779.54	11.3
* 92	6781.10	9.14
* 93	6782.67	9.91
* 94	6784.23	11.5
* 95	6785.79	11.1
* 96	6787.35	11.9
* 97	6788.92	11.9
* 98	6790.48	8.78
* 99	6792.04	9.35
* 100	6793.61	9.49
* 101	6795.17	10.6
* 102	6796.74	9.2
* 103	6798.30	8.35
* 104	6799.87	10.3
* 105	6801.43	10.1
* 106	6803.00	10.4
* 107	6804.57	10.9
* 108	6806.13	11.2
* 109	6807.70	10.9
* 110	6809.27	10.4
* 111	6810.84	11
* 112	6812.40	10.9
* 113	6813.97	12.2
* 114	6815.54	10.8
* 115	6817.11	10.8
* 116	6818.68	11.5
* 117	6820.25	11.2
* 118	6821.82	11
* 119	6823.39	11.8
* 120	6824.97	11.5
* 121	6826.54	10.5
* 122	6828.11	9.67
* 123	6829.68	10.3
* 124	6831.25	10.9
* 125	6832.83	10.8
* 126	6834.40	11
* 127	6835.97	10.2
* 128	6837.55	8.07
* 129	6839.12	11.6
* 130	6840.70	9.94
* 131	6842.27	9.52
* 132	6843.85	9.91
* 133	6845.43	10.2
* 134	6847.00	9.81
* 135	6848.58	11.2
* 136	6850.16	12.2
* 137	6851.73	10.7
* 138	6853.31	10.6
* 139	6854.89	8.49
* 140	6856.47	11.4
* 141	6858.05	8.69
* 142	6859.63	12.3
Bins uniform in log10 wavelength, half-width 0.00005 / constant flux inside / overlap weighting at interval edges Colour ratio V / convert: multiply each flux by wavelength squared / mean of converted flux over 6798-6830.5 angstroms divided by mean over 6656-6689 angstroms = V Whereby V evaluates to 1.16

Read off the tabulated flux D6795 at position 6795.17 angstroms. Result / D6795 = 10.6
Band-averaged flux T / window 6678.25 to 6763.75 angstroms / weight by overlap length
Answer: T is 11.4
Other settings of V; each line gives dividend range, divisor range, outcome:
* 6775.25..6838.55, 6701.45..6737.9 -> 0.89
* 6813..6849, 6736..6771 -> 1.02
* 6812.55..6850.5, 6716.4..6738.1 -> 0.89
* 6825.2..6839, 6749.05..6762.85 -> 0.95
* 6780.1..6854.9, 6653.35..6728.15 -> 1.01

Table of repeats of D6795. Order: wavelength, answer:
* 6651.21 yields 11.8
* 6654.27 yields 10.8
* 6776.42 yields 10.7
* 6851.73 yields 10.7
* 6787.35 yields 11.9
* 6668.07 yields 9.07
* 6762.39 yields 12.2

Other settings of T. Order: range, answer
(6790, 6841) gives 10.5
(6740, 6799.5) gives 10.4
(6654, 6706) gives 10.2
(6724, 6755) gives 11.5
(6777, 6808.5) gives 10.3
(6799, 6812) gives 10.6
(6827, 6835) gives 10.5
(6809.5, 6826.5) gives 11.2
